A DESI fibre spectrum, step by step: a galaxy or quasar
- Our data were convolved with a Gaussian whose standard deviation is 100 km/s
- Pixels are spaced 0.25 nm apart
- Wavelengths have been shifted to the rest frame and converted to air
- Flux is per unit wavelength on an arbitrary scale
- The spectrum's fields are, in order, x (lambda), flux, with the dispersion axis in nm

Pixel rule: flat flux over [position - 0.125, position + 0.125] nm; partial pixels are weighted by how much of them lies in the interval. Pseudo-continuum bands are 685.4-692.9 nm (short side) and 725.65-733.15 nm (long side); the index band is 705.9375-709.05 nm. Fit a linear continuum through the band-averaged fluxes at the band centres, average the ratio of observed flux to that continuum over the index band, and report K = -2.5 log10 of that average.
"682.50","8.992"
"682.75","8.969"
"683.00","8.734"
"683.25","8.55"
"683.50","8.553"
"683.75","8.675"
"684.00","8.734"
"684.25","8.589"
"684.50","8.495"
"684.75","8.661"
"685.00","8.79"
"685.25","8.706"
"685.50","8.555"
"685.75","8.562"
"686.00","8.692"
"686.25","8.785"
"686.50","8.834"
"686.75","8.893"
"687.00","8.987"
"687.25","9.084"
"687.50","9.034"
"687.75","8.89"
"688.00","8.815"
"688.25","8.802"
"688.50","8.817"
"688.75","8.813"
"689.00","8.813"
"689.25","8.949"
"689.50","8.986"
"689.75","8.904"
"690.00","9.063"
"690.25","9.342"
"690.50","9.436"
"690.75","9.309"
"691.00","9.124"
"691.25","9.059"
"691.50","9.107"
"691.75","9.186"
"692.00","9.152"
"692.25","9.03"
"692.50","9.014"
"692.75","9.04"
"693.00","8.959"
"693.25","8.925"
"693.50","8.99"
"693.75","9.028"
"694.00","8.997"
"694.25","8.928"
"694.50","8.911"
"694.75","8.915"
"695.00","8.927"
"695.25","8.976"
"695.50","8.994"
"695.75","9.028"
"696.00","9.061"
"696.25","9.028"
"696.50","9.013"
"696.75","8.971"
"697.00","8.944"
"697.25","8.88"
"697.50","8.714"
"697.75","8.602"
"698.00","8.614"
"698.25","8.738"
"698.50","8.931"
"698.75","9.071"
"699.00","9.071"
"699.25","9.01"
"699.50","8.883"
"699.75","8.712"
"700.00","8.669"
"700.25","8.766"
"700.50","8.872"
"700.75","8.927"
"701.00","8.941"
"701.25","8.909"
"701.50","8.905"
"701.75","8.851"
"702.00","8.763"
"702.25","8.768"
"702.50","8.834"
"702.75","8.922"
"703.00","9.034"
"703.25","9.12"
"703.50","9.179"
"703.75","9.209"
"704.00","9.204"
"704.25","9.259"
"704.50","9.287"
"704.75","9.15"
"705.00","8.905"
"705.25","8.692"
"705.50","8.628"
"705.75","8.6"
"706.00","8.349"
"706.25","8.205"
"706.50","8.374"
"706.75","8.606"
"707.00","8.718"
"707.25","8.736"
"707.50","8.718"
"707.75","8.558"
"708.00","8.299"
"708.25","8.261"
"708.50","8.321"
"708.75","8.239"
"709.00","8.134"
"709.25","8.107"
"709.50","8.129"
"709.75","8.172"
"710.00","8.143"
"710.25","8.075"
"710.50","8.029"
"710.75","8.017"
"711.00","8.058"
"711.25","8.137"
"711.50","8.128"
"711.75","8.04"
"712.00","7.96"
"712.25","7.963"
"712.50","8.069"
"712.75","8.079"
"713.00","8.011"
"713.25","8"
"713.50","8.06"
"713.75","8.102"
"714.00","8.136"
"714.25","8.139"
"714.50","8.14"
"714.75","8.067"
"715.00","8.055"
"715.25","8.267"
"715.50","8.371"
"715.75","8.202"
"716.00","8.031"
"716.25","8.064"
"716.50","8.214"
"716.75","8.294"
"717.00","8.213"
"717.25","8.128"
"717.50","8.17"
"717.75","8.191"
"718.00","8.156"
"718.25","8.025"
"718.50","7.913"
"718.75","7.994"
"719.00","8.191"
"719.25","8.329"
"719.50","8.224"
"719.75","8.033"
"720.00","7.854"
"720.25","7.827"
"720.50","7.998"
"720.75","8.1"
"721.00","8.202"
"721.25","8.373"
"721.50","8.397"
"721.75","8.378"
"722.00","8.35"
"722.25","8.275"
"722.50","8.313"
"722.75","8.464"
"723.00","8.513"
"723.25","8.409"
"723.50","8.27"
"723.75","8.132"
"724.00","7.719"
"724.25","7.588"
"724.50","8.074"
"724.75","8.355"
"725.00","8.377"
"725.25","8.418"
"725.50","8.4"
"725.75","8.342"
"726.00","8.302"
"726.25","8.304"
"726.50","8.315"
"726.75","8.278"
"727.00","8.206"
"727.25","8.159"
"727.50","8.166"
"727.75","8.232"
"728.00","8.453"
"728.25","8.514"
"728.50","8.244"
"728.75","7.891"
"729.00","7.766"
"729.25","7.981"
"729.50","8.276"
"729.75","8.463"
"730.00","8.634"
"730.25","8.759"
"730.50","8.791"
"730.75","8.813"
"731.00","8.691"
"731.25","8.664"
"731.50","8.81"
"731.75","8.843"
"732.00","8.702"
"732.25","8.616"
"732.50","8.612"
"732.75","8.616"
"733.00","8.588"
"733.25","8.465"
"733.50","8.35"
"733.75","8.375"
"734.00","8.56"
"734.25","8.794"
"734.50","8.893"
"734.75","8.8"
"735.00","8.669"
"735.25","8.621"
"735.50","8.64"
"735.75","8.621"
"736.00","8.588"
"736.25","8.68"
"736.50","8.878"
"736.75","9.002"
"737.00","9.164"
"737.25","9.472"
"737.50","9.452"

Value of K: 0.04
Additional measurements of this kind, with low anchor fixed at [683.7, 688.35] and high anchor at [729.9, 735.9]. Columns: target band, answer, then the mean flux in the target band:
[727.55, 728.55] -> 0.04 mag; 8.35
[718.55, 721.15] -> 0.08 mag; 8.07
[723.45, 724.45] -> 0.10 mag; 7.91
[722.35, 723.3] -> 0.03 mag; 8.42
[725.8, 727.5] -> 0.05 mag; 8.26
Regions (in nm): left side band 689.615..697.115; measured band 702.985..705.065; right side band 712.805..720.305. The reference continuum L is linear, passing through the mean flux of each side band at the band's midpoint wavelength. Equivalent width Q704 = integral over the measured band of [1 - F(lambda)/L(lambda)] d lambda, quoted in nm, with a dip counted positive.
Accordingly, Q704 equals -0.13 nm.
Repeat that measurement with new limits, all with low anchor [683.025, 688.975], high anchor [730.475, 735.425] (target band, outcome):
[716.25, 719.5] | 0.20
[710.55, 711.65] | 0.08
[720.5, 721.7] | 0.06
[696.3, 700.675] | -0.06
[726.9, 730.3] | 0.16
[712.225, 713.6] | 0.11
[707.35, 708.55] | 0.04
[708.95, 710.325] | 0.09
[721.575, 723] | 0.05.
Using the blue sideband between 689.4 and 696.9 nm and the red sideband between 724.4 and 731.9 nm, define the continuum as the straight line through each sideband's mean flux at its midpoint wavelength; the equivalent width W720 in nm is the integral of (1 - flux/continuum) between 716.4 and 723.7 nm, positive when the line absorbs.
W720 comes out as 0.29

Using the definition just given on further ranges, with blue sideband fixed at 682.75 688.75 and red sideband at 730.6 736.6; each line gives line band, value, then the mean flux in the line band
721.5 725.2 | 0.19 nm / 8.24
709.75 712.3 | 0.19 nm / 8.06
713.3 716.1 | 0.18 nm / 8.14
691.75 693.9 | -0.07 nm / 9.03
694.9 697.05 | -0.06 nm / 9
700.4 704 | -0.10 nm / 8.95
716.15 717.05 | 0.05 nm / 8.2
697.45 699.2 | -0.02 nm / 8.83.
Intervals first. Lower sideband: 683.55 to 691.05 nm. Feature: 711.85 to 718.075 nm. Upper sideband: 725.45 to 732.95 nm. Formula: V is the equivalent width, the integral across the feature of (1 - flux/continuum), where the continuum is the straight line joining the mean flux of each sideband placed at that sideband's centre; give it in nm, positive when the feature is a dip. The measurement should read 0.33 nm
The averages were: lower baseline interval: 8.87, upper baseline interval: 8.43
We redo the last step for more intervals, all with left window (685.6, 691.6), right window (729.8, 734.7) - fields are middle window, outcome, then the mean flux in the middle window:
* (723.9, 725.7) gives 0.12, 8.15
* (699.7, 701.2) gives 0.01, 8.82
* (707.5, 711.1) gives 0.25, 8.2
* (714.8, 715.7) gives 0.06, 8.21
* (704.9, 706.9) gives 0.07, 8.54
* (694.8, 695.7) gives -0.01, 8.97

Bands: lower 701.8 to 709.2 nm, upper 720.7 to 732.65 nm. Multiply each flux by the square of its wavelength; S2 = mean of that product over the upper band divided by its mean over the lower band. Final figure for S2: 1.02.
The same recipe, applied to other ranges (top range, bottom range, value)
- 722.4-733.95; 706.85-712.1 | 1.07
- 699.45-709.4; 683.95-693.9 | 1.02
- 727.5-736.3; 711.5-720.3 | 1.10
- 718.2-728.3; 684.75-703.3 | 1.00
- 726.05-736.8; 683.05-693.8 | 1.08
